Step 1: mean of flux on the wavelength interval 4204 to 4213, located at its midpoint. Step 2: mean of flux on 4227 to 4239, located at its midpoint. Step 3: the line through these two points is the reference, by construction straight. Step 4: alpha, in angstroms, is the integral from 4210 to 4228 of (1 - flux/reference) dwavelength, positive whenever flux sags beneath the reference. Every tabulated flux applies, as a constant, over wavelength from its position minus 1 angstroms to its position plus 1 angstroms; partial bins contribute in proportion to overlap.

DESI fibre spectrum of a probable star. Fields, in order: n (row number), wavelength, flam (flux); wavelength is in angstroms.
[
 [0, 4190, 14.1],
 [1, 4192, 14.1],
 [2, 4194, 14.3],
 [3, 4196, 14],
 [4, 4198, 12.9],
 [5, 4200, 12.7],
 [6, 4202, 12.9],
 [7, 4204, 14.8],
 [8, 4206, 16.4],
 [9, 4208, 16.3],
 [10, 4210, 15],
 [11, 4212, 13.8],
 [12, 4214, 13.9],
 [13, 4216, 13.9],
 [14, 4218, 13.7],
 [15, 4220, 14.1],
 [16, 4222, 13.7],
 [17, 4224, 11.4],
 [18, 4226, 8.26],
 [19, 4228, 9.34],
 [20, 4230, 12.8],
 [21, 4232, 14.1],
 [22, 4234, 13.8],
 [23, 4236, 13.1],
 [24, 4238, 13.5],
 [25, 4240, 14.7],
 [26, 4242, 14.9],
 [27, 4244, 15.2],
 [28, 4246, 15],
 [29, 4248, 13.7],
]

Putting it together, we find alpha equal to 1.9 angstroms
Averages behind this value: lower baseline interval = 15.3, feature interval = 12.8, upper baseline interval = 12.8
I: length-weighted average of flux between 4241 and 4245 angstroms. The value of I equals 15.1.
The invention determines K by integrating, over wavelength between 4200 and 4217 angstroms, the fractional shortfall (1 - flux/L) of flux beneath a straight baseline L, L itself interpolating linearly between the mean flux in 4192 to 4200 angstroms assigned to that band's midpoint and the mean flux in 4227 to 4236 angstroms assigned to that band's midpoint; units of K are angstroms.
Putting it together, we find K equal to -1.6 angstroms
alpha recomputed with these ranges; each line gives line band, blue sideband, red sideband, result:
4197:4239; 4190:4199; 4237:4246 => 2.6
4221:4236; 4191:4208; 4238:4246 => 2.7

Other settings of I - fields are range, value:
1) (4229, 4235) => 13.6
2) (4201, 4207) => 14.7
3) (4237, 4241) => 14.1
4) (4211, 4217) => 13.9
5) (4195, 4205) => 13.5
